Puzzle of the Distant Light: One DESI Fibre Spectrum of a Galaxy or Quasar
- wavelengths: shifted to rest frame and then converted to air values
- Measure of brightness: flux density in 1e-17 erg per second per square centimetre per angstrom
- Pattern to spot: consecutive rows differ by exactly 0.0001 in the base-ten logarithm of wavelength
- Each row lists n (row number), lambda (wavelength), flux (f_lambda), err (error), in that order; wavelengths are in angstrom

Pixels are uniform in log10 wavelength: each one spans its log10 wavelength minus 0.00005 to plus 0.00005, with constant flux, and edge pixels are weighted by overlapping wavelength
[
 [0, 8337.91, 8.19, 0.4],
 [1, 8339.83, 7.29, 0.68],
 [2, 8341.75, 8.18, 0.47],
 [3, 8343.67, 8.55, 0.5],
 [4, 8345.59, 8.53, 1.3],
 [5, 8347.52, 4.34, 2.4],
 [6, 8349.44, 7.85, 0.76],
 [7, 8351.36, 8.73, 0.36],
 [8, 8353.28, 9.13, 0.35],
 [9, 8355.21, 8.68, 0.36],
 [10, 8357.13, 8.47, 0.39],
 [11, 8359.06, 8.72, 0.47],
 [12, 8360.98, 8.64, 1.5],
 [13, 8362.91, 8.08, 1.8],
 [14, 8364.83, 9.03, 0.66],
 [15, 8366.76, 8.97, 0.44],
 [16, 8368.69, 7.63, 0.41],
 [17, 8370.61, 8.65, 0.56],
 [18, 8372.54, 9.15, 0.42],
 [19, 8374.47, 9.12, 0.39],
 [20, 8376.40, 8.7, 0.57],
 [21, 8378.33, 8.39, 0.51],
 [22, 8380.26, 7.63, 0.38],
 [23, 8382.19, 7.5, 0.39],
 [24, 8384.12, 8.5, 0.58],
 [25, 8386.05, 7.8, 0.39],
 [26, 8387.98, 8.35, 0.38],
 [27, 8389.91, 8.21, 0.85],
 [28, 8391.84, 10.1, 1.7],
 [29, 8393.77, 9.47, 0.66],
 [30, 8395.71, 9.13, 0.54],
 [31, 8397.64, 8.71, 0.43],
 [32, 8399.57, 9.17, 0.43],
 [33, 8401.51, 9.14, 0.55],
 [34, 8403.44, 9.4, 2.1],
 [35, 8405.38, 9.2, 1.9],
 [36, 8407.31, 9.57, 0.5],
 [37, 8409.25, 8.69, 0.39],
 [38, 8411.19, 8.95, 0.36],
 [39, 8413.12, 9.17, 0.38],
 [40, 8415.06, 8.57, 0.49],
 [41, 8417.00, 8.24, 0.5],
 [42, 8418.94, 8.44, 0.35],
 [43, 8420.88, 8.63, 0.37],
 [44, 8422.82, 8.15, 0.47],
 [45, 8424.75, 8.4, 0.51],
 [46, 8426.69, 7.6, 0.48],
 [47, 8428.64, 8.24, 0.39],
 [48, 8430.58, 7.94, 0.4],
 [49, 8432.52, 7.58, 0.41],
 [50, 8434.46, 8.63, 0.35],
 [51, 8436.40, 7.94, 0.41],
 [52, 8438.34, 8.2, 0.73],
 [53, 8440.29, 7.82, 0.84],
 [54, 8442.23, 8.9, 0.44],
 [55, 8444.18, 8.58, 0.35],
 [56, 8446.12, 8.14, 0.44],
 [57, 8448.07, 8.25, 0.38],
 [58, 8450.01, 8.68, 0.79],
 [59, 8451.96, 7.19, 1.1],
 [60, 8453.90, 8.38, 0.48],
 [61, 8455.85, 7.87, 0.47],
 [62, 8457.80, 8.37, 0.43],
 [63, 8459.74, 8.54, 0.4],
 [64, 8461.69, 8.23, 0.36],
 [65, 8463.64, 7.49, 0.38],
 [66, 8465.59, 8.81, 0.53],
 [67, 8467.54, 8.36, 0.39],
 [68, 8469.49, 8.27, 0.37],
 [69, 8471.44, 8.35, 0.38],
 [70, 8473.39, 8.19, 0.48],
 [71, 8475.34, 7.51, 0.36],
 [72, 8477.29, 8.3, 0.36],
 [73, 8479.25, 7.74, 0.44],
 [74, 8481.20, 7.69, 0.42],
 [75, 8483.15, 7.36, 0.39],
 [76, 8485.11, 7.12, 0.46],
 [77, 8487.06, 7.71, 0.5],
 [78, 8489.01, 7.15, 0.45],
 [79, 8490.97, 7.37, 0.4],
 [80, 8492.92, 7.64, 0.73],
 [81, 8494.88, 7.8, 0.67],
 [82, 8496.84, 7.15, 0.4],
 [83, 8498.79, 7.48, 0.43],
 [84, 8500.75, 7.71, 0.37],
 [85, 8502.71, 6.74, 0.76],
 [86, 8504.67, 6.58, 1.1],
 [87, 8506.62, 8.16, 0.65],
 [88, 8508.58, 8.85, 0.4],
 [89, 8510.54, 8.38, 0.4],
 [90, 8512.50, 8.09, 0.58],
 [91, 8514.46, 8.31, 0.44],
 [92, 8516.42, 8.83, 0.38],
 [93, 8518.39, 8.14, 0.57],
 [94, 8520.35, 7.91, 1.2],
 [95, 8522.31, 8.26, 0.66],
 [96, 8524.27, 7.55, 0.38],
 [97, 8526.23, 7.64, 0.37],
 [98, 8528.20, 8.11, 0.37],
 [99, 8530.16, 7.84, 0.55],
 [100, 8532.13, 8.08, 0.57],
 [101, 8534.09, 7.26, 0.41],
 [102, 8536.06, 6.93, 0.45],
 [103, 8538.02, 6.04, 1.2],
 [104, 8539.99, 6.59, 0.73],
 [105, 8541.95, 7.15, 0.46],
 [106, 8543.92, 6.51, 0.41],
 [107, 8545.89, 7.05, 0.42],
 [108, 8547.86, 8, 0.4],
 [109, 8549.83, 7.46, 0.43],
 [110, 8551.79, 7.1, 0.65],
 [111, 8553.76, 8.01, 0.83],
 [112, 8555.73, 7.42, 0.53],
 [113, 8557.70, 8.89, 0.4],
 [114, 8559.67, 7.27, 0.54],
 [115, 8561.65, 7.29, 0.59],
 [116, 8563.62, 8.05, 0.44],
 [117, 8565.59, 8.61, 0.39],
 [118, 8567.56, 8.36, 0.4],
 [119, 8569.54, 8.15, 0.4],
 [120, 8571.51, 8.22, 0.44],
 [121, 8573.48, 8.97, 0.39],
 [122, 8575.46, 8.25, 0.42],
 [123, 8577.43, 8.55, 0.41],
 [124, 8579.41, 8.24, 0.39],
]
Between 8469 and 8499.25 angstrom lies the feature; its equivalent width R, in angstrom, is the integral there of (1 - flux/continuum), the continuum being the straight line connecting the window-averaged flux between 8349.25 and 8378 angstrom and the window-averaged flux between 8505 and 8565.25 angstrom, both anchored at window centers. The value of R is 1.2 angstrom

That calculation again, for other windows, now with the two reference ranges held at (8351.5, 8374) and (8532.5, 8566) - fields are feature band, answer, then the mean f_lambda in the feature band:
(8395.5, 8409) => -1.2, 9.17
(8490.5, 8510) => 0.4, 7.57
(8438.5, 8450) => -0.4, 8.35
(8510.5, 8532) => -1.4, 8.08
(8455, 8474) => -0.7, 8.25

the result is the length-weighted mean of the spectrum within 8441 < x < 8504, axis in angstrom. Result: 7.9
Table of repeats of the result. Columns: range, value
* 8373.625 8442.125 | 8.55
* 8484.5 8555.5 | 7.58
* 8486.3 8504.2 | 7.39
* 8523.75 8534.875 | 7.76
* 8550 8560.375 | 7.74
